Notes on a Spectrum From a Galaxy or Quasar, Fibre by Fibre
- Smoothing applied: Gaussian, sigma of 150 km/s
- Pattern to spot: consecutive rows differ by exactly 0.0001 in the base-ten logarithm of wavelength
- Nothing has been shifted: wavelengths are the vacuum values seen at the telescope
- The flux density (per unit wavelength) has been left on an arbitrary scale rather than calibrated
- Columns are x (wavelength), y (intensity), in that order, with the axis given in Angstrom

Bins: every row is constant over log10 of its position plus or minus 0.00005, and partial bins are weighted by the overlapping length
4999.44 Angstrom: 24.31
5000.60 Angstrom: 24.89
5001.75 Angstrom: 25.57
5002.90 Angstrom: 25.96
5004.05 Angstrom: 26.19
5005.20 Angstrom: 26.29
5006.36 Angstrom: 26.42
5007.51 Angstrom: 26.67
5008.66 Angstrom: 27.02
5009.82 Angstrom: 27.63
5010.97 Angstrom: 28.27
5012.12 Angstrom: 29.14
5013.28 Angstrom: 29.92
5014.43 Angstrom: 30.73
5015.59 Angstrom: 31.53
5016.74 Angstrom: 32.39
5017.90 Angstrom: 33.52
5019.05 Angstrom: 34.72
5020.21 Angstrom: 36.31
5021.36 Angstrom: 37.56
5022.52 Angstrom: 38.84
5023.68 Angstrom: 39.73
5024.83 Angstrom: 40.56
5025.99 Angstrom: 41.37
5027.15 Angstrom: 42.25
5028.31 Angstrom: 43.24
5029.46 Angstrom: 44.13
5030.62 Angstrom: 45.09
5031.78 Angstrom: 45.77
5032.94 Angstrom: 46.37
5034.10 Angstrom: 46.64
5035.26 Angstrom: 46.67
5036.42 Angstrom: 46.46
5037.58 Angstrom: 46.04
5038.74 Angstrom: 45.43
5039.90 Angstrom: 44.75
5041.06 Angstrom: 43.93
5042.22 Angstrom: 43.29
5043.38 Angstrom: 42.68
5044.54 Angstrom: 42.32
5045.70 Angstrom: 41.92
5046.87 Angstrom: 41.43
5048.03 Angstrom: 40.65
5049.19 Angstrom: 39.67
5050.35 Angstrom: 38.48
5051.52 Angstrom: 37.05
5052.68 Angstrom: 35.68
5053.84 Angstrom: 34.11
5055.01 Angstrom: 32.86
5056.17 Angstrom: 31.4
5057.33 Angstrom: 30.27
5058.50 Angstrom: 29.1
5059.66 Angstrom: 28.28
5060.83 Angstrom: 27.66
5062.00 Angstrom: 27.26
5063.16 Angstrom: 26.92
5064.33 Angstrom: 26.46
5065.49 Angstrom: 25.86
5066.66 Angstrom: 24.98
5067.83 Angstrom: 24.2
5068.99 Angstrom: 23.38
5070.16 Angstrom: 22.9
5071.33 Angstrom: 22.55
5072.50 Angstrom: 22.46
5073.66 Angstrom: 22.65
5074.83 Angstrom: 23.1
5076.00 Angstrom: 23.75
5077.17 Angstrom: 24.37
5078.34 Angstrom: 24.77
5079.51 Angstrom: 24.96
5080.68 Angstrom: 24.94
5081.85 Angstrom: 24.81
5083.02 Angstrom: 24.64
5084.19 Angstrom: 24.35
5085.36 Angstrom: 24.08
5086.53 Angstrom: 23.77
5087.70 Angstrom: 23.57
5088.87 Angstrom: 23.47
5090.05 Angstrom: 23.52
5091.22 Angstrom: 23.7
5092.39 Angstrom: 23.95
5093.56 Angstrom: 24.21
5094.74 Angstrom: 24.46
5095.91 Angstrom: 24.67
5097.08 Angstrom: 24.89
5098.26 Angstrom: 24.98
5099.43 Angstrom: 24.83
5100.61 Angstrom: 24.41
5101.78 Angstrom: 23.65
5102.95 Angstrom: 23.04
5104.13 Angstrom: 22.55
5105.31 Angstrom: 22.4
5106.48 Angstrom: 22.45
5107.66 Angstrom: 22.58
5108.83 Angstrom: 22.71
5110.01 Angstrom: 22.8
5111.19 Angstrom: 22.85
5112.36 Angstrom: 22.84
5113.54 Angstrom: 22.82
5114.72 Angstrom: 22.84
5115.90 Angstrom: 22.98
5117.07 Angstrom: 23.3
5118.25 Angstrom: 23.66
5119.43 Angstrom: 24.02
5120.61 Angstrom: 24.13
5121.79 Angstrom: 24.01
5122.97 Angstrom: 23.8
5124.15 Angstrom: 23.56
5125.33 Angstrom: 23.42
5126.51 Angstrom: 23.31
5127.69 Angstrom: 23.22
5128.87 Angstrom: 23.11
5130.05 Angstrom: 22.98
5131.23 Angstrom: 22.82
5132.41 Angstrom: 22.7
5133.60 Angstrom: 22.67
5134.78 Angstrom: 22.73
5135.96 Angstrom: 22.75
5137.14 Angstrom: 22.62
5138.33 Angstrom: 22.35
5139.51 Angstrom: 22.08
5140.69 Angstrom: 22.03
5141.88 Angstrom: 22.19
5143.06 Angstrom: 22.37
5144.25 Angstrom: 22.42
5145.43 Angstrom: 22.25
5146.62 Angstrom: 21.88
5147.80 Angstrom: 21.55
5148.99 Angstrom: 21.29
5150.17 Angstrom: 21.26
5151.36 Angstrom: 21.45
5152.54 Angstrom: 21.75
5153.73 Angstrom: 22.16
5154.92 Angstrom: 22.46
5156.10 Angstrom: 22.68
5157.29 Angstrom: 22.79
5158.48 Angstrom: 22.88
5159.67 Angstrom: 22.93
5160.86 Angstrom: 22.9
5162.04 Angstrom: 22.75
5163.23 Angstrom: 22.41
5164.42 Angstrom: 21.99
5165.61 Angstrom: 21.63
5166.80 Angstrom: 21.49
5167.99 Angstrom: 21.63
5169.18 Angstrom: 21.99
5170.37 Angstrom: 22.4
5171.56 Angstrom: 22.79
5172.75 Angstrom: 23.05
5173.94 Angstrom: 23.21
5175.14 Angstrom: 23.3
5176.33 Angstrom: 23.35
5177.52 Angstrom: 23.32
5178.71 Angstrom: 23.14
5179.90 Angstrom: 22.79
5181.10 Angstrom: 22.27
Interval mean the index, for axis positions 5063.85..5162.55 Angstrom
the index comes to 23.3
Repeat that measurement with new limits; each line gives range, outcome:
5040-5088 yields 30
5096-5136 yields 23.3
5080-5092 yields 24.1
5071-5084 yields 24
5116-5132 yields 23.5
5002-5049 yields 37.7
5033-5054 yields 42.3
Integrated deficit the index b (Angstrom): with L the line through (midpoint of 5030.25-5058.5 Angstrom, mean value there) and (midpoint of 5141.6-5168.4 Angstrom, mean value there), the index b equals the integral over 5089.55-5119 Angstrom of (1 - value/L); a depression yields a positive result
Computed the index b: 6.9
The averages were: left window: 40.9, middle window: 23.5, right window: 22.1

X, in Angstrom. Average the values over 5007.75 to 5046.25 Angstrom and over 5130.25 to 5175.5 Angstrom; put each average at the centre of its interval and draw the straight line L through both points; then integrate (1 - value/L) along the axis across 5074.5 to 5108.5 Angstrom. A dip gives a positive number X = 7.30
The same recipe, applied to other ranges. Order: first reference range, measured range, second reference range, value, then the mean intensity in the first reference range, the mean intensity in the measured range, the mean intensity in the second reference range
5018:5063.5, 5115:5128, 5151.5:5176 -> 2.12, 39.2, 23.6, 22.5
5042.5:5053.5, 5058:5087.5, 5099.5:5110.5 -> 6.95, 40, 24.9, 23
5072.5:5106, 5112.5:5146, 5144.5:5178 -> 0.16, 24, 23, 22.3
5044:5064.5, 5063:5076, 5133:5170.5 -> 3.32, 34.1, 24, 22.2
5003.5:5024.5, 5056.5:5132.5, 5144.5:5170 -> 5.85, 31.4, 24.1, 22.1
